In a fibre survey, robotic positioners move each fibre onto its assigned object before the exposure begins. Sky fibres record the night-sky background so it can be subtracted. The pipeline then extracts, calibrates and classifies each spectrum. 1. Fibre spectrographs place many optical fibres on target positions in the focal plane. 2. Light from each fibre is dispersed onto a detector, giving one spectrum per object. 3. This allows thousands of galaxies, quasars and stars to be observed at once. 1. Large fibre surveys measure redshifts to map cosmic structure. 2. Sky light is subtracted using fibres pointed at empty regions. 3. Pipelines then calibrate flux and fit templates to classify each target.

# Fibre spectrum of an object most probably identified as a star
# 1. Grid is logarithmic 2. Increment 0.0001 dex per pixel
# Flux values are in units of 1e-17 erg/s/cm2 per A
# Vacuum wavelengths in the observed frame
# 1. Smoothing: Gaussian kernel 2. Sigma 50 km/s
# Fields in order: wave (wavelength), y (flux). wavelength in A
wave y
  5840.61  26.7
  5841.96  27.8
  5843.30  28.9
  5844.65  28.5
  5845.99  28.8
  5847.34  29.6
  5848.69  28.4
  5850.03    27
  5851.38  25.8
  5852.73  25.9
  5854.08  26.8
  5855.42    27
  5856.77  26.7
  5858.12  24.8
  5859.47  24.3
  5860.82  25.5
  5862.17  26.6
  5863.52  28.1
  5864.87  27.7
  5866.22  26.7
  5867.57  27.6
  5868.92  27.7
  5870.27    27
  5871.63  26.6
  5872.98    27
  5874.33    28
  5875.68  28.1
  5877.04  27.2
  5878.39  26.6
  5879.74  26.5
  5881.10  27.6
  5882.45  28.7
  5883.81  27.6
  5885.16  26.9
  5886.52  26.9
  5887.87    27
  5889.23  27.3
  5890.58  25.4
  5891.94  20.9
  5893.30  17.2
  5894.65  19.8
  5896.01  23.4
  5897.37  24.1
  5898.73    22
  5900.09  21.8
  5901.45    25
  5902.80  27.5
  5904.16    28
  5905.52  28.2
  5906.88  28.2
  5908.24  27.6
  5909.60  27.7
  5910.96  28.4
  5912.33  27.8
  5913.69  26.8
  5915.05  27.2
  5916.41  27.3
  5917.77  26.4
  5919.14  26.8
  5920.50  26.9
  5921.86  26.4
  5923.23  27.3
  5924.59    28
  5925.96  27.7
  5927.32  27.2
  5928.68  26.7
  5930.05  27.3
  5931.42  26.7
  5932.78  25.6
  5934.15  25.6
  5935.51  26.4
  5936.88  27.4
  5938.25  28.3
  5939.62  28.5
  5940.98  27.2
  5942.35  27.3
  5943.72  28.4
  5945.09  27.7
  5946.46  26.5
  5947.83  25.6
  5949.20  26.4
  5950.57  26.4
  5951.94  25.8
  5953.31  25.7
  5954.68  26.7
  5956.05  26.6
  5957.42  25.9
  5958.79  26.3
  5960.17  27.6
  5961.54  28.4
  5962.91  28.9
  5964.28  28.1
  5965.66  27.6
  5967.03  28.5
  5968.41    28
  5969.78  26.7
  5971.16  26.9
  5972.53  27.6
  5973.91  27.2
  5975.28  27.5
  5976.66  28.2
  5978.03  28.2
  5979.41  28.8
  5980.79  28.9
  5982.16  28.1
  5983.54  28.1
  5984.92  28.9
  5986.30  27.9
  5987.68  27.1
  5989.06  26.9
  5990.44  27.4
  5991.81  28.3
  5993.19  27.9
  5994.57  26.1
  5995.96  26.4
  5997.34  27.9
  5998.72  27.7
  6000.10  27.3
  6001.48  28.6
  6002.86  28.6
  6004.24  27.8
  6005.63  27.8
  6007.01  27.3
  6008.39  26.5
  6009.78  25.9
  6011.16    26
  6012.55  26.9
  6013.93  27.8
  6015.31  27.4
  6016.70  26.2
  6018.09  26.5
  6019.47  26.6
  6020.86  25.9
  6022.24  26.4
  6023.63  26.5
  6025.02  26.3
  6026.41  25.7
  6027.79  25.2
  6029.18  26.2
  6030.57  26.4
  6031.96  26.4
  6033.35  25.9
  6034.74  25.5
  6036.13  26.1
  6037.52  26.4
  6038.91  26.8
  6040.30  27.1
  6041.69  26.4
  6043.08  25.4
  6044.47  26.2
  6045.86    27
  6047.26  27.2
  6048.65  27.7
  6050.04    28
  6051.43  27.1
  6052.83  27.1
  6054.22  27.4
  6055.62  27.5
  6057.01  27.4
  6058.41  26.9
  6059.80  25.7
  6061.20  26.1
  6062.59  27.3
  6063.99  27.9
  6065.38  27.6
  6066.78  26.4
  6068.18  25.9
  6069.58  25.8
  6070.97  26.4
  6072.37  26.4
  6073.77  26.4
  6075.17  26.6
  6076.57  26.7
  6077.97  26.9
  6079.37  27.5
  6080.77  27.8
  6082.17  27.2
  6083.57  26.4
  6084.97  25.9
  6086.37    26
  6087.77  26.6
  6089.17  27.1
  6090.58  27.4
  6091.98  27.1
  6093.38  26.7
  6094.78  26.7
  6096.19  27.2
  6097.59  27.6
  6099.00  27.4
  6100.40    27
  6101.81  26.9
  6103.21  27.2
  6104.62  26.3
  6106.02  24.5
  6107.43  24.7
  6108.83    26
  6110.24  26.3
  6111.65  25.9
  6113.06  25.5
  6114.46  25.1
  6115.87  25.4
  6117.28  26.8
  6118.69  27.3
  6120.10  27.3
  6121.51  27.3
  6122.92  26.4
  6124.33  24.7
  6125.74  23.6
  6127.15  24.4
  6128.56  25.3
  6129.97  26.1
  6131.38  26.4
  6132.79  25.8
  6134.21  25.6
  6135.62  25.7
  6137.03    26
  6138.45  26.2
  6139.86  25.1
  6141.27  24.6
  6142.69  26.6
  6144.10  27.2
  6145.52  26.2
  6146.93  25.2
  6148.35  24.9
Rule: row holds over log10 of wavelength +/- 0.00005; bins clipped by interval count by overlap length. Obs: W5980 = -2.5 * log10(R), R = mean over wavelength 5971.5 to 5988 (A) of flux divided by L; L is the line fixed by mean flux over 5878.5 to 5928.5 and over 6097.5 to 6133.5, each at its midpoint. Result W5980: -0.079 mag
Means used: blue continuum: 26.1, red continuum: 26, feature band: 28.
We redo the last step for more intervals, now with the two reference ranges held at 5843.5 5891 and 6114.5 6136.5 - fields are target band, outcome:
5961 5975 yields -0.05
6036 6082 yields -0.03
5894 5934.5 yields 0.02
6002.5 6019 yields -0.02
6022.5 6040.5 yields 0.01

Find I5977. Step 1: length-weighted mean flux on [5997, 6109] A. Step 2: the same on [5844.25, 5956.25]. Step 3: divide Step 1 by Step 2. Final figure 1.01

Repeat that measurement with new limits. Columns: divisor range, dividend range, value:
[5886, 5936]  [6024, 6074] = 1.02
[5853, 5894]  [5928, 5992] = 1.04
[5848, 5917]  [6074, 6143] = 1.00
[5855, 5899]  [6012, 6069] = 1.03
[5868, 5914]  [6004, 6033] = 1.02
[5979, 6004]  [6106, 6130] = 0.92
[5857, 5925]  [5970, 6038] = 1.03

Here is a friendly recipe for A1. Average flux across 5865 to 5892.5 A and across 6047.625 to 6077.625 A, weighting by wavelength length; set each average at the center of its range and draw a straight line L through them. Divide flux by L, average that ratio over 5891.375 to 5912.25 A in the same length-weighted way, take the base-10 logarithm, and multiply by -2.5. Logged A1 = 0.09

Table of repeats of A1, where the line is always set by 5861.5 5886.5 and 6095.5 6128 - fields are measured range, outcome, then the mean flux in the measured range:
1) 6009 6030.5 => 0.01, 26.4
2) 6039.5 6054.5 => -0.02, 27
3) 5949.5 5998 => -0.03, 27.5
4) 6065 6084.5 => -0.02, 26.7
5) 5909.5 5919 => -0.01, 27.3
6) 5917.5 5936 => 0.01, 26.8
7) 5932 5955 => 0.01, 26.8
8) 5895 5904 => 0.13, 24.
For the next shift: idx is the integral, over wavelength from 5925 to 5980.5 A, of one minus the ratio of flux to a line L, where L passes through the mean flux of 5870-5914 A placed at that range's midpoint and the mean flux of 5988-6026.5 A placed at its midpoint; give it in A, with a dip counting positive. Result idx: -1.40 A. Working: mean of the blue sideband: 26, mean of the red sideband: 27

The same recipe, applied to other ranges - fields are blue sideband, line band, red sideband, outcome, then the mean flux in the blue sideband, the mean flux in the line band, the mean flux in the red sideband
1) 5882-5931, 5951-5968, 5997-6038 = -0.5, 26.1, 27.2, 26.7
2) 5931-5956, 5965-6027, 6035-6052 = -1.3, 26.8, 27.4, 26.8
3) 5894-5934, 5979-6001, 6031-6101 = -1.0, 26.3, 27.7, 26.8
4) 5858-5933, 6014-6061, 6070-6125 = -0.2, 26.4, 26.6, 26.5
